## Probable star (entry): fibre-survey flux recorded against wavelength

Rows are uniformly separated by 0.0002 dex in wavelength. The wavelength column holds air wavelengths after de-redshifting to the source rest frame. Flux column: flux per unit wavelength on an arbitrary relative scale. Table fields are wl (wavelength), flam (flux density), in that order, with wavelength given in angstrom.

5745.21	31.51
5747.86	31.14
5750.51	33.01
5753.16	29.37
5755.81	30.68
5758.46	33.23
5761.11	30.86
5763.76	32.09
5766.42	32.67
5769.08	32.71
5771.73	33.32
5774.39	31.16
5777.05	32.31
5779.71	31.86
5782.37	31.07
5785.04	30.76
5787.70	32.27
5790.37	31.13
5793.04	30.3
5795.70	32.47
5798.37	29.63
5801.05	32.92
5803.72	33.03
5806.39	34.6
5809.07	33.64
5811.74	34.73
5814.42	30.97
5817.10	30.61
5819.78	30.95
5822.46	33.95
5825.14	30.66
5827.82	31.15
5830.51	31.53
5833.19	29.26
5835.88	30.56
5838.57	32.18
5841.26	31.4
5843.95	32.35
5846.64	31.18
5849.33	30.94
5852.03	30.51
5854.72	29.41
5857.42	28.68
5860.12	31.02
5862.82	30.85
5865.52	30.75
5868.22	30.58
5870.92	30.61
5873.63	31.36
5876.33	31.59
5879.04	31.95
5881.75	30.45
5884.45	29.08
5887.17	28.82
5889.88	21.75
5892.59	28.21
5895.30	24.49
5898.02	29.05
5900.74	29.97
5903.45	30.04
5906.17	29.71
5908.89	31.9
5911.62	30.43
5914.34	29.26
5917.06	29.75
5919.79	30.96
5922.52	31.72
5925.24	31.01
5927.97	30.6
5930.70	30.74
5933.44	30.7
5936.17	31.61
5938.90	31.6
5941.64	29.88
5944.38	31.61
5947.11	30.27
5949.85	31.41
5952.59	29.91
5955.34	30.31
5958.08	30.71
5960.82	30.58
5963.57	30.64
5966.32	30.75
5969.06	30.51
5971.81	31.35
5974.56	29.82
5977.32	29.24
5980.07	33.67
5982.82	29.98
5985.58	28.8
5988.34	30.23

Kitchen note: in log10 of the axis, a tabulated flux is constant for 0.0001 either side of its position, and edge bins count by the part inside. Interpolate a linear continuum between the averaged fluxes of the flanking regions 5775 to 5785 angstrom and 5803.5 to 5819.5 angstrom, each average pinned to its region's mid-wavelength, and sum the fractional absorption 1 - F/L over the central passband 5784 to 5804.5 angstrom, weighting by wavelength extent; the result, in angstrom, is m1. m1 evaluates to 0.37 angstrom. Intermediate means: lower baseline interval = 31.6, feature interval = 31.5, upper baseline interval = 32.8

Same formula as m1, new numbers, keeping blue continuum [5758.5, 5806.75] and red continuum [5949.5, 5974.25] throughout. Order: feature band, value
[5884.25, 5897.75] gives 2.0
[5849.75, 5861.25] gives 0.5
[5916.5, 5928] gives 0.0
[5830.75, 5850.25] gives 0.2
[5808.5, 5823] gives -0.3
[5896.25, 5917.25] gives 0.7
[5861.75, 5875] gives 0.2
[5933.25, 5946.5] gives -0.1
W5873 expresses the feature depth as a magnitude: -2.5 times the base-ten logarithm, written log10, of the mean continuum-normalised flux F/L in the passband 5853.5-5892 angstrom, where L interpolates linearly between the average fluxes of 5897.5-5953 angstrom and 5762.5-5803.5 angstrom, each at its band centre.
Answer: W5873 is 0.05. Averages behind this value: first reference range 31.8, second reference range 30.6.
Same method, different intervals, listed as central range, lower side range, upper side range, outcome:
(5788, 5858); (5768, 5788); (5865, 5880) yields 0.00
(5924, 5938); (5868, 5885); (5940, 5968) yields -0.01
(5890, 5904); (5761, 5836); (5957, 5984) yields 0.13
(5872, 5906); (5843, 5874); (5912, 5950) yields 0.06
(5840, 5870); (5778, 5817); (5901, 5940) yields 0.03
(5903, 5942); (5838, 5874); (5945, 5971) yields 0.00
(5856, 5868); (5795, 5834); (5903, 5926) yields 0.03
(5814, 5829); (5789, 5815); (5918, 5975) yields 0.03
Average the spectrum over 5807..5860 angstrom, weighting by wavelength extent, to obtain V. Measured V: 31.3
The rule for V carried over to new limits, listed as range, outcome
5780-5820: 32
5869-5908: 29.1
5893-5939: 30.1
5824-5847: 31.1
